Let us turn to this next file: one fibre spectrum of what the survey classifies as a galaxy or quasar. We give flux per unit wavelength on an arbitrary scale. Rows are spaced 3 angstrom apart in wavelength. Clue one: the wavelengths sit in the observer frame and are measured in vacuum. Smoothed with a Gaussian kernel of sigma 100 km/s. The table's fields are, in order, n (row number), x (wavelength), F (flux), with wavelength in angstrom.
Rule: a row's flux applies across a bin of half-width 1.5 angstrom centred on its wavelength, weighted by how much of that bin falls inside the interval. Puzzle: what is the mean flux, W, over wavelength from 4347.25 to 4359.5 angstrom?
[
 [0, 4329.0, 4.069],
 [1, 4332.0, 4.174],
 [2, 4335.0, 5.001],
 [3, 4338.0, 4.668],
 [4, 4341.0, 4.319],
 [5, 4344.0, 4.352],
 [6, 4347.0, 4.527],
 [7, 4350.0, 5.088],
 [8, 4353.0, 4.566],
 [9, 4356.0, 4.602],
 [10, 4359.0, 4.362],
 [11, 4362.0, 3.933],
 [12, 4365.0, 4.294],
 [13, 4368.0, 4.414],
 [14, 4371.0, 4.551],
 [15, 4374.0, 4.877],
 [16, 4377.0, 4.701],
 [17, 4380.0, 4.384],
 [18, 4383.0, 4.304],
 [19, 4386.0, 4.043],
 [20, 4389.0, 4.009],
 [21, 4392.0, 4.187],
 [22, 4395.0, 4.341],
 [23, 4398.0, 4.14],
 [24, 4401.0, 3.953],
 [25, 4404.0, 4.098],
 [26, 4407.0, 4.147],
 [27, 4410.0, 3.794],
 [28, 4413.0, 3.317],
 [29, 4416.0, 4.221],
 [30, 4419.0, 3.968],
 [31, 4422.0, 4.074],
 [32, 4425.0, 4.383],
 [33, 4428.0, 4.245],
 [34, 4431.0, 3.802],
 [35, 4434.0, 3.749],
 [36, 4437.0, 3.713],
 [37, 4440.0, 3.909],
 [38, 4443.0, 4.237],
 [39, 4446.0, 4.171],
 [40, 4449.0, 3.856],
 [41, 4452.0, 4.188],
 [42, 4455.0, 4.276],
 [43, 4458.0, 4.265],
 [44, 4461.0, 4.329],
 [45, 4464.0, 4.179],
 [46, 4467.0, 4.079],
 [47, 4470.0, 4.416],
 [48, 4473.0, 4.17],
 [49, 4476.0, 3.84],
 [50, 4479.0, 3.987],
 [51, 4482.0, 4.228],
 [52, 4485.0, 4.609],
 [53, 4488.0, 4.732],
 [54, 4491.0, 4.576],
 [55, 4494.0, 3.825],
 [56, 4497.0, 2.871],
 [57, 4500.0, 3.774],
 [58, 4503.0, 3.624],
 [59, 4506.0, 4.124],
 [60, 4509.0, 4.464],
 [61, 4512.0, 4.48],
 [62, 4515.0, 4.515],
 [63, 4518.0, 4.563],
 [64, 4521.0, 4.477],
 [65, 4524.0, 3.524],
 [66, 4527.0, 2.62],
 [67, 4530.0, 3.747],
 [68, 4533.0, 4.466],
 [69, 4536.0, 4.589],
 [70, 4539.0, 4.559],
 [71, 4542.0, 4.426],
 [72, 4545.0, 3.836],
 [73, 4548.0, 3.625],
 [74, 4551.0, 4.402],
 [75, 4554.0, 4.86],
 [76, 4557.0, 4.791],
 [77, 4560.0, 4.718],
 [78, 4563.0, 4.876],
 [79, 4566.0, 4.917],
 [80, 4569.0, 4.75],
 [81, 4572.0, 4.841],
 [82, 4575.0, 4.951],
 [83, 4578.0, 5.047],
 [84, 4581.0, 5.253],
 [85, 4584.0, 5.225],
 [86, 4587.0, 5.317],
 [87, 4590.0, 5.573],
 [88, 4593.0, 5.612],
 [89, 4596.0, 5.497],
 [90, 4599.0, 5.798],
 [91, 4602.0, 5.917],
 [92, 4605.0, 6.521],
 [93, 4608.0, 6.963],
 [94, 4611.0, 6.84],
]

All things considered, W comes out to 4.67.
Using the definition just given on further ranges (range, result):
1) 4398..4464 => 4.04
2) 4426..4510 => 4.08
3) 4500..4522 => 4.28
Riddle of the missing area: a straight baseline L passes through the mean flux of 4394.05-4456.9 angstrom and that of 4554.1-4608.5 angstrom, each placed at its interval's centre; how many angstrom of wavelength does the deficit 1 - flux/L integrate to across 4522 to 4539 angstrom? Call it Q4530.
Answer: 3.6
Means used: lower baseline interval 4.03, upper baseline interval 5.32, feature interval 3.88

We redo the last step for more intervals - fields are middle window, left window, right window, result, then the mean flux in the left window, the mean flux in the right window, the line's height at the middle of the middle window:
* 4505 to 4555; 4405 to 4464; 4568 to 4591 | 5.9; 4.04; 5.12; 4.75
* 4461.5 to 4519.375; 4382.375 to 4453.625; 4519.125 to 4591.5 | 2.0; 4.03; 4.56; 4.31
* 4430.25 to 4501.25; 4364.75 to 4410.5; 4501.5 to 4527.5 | 1.5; 4.27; 4.1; 4.17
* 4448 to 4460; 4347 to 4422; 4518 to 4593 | 0.6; 4.26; 4.58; 4.39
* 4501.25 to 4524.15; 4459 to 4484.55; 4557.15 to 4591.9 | 1.3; 4.17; 5.04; 4.52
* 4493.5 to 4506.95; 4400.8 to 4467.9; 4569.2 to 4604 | 2.9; 4.04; 5.36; 4.61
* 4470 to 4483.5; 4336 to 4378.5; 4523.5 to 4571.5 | 0.9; 4.52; 4.32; 4.4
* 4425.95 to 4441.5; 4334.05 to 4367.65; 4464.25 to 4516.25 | 1.4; 4.51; 4.14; 4.29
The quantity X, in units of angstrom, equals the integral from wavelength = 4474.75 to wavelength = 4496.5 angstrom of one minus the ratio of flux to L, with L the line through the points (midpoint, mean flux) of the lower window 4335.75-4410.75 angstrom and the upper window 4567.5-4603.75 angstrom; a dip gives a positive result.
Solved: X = 3.00 angstrom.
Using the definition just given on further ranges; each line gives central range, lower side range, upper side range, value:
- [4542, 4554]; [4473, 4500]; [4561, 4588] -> 1.5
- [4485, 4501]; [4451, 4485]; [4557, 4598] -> 1.4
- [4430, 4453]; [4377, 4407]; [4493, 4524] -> 1.0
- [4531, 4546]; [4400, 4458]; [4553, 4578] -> 1.0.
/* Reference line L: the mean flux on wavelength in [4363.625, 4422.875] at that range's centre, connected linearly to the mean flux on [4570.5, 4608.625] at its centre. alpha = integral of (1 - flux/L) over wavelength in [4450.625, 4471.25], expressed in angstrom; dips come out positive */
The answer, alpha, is 1.8 angstrom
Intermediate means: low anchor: 4.19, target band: 4.25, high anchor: 5.55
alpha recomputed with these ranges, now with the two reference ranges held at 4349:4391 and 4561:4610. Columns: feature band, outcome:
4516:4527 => 2.5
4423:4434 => 1.4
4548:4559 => 1.6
